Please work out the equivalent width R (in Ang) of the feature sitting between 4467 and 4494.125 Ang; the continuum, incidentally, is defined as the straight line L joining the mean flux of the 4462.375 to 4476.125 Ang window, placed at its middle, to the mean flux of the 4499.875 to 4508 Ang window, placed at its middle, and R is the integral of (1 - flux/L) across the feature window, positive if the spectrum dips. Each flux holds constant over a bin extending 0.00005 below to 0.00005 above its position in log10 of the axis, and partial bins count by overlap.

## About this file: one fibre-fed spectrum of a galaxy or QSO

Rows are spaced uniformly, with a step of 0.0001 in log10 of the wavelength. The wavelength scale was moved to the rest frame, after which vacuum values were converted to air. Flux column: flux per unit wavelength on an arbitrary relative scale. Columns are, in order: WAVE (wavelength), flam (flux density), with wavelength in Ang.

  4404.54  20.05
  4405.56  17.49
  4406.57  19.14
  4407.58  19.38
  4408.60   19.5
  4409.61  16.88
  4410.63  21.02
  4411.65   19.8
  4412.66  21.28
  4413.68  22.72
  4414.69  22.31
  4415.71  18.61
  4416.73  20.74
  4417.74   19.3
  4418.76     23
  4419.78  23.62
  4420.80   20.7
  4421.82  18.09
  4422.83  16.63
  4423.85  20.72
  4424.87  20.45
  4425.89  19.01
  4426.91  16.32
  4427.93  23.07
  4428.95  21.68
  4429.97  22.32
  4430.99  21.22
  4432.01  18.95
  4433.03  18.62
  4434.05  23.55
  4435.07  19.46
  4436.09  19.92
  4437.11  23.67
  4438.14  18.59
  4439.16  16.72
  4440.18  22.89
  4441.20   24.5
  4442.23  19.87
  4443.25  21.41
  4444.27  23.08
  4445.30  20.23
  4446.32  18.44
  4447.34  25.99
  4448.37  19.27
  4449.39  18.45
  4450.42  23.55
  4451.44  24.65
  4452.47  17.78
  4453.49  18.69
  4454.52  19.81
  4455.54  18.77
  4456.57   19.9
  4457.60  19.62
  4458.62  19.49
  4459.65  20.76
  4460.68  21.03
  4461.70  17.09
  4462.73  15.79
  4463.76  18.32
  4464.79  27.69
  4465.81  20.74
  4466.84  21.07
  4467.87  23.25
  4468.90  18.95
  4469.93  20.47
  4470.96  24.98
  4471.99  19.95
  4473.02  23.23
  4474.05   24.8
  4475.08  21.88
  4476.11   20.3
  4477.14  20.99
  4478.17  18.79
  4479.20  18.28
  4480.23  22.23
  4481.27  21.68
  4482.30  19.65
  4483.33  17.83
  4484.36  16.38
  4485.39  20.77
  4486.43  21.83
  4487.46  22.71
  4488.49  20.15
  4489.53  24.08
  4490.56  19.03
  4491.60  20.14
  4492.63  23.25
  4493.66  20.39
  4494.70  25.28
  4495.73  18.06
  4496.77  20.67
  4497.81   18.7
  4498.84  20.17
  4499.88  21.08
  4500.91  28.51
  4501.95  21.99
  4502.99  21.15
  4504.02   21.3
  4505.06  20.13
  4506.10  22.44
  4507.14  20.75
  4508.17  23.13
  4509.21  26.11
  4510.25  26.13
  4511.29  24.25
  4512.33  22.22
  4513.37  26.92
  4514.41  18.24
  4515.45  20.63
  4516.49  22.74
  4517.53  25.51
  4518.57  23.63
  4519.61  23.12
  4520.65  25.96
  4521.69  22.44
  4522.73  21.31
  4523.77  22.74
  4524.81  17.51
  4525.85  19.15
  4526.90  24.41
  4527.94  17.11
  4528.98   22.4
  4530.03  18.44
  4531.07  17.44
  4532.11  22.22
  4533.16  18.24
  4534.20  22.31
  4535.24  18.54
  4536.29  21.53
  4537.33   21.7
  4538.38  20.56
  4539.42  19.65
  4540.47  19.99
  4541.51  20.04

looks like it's 1.1 Ang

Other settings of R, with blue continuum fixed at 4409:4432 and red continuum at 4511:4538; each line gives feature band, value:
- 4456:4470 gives 0.4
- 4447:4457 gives 0.1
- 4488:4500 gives 0.2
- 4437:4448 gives -0.3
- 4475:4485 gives 0.6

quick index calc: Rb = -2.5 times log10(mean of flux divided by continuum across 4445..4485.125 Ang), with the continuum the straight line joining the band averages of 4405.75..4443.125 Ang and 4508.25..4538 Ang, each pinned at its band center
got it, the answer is 0.02 mag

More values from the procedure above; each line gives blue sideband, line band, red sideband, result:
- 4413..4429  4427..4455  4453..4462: -0.05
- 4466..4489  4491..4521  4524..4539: -0.10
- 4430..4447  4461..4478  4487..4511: 0.01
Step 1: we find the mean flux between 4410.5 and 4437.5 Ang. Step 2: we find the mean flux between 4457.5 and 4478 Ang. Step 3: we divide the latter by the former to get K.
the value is 1.02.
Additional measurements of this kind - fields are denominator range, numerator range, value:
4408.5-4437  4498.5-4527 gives 1.11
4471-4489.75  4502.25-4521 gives 1.10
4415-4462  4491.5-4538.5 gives 1.06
